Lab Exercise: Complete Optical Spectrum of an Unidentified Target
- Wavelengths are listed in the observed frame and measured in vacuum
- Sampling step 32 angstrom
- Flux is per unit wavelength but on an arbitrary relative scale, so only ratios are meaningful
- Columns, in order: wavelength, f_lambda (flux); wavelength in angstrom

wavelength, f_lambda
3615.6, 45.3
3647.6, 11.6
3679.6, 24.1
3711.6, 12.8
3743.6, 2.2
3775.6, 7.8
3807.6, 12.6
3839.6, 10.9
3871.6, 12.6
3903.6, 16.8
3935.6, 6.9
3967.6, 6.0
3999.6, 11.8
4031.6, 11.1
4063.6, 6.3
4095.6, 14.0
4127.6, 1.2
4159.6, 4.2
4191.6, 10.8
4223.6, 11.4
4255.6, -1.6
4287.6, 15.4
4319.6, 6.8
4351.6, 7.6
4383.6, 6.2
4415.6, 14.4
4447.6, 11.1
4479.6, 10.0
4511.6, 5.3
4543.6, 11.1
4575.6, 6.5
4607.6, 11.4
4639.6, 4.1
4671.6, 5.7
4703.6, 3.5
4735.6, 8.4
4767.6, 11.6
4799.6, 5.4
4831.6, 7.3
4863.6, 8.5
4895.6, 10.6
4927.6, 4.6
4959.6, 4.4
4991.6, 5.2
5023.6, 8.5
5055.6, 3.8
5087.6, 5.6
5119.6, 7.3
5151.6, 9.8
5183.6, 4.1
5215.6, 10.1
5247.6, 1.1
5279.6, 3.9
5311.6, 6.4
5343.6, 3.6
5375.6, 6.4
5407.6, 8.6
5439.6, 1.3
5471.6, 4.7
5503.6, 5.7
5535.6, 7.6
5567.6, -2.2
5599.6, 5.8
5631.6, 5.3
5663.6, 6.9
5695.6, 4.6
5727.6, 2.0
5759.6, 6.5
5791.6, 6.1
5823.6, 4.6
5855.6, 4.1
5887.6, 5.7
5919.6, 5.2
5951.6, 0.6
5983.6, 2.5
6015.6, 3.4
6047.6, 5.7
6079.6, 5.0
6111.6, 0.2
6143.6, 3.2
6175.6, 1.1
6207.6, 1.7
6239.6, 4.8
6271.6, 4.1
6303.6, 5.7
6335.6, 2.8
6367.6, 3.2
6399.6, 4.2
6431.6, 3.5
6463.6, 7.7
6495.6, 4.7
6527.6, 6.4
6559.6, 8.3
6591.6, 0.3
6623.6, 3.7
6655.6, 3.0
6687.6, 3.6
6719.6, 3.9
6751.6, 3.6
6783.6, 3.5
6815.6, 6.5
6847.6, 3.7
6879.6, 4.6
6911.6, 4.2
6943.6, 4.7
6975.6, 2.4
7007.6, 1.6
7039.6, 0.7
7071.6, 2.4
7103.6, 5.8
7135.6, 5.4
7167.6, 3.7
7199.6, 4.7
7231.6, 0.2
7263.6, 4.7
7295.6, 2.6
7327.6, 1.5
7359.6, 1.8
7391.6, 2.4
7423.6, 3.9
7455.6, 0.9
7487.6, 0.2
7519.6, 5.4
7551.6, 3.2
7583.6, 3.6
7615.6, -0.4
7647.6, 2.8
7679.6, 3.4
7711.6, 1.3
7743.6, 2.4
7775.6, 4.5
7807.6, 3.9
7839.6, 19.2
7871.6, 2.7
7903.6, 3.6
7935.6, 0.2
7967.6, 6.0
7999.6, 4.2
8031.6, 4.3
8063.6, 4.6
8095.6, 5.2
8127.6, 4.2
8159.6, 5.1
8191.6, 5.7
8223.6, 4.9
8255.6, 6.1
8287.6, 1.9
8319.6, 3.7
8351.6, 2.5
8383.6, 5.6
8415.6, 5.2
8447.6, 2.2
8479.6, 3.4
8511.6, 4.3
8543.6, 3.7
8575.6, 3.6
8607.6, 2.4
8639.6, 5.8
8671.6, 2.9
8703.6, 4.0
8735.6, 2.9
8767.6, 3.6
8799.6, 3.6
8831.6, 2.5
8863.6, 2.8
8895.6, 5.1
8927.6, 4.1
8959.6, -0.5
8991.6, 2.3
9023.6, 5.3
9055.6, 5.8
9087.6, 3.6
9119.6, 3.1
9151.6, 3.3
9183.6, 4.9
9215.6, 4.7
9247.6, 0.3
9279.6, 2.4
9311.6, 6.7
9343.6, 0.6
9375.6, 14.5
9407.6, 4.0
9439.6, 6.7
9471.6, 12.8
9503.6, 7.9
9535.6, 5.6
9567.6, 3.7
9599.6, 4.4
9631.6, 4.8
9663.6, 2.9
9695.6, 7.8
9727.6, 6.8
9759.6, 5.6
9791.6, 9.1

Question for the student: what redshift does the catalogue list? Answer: 1.10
